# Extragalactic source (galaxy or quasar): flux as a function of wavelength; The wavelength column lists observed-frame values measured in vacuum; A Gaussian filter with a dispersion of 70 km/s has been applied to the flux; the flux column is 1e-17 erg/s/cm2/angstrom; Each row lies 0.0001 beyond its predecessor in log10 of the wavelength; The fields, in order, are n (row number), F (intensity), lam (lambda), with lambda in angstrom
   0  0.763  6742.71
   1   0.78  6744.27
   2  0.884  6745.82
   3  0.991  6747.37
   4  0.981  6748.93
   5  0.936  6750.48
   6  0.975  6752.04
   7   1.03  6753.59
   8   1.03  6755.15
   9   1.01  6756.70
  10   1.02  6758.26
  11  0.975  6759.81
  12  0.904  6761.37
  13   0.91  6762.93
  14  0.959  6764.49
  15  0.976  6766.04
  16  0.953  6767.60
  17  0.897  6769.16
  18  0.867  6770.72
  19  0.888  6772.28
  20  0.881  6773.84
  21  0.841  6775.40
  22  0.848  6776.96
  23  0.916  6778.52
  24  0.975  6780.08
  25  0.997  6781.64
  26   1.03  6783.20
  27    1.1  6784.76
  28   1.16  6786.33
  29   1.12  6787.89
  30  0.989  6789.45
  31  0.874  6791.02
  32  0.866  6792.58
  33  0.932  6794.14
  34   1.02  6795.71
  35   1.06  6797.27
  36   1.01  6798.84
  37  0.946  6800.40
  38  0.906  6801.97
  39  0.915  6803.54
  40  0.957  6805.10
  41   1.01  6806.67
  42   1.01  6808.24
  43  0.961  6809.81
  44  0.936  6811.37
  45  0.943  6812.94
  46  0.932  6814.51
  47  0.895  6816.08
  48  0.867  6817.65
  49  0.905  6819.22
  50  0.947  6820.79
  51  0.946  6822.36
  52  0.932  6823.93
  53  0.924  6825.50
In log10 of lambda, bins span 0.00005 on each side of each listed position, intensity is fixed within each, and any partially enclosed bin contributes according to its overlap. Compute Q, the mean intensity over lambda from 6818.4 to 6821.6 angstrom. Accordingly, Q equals 0.926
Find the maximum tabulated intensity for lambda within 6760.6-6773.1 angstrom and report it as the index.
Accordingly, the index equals 0.976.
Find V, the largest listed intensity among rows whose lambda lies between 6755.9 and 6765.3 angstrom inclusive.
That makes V 1.02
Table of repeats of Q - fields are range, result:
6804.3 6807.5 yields 0.984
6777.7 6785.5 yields 1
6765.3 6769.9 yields 0.941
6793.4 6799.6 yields 1.01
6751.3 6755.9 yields 1.01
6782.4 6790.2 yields 1.08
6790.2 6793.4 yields 0.872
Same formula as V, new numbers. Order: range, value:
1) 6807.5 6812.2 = 1.01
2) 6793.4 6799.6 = 1.06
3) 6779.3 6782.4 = 0.997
